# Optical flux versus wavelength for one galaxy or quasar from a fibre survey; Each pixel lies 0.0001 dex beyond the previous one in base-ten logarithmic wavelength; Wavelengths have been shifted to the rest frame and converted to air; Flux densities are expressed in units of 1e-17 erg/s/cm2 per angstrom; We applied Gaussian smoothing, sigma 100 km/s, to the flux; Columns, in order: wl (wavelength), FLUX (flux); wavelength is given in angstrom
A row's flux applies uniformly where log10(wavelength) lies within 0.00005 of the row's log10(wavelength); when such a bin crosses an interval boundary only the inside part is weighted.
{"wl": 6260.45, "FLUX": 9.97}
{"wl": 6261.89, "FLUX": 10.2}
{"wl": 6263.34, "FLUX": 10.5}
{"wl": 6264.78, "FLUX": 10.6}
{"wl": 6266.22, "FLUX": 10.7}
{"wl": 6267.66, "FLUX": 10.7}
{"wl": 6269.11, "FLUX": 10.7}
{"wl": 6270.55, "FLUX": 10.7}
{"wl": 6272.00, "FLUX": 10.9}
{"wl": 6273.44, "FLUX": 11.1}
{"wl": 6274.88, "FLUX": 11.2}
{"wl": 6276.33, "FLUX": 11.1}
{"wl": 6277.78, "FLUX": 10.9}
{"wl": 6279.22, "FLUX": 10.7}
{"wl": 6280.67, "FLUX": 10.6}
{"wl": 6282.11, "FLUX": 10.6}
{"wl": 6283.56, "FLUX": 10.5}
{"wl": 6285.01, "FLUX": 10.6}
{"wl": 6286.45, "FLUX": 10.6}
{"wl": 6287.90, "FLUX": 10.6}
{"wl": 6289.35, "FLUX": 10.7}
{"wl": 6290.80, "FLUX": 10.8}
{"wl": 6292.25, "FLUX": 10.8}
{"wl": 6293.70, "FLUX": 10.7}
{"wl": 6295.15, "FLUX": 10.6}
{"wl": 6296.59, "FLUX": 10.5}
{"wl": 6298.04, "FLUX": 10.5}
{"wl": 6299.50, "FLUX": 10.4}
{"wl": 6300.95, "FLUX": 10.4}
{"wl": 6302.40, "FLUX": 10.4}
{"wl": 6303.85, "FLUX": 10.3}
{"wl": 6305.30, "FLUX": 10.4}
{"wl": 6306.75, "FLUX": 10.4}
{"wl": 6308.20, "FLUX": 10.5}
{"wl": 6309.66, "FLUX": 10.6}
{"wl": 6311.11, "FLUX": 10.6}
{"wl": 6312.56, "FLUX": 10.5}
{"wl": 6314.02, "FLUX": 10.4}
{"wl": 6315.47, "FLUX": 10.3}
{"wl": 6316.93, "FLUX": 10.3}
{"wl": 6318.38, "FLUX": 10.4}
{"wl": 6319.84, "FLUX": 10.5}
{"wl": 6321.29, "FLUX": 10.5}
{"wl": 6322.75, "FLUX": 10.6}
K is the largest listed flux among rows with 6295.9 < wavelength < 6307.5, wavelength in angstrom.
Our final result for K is 10.5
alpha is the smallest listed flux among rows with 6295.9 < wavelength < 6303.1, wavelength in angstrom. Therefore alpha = 10.4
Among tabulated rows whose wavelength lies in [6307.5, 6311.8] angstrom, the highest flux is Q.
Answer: 10.6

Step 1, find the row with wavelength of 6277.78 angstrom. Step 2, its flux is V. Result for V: 10.9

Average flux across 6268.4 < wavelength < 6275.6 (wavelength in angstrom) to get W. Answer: 10.9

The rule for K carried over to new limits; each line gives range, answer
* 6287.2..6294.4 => 10.8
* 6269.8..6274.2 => 11.1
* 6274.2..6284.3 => 11.2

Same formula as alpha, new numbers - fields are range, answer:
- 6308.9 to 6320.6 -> 10.3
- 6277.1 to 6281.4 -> 10.6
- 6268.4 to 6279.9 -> 10.7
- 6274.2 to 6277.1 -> 11.1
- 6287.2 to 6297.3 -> 10.5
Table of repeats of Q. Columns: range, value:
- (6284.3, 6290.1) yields 10.7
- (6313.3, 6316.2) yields 10.4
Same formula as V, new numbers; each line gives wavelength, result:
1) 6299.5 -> 10.4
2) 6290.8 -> 10.8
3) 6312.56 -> 10.5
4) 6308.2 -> 10.5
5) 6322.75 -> 10.6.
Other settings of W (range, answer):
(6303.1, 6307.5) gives 10.4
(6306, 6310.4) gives 10.5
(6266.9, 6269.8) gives 10.7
